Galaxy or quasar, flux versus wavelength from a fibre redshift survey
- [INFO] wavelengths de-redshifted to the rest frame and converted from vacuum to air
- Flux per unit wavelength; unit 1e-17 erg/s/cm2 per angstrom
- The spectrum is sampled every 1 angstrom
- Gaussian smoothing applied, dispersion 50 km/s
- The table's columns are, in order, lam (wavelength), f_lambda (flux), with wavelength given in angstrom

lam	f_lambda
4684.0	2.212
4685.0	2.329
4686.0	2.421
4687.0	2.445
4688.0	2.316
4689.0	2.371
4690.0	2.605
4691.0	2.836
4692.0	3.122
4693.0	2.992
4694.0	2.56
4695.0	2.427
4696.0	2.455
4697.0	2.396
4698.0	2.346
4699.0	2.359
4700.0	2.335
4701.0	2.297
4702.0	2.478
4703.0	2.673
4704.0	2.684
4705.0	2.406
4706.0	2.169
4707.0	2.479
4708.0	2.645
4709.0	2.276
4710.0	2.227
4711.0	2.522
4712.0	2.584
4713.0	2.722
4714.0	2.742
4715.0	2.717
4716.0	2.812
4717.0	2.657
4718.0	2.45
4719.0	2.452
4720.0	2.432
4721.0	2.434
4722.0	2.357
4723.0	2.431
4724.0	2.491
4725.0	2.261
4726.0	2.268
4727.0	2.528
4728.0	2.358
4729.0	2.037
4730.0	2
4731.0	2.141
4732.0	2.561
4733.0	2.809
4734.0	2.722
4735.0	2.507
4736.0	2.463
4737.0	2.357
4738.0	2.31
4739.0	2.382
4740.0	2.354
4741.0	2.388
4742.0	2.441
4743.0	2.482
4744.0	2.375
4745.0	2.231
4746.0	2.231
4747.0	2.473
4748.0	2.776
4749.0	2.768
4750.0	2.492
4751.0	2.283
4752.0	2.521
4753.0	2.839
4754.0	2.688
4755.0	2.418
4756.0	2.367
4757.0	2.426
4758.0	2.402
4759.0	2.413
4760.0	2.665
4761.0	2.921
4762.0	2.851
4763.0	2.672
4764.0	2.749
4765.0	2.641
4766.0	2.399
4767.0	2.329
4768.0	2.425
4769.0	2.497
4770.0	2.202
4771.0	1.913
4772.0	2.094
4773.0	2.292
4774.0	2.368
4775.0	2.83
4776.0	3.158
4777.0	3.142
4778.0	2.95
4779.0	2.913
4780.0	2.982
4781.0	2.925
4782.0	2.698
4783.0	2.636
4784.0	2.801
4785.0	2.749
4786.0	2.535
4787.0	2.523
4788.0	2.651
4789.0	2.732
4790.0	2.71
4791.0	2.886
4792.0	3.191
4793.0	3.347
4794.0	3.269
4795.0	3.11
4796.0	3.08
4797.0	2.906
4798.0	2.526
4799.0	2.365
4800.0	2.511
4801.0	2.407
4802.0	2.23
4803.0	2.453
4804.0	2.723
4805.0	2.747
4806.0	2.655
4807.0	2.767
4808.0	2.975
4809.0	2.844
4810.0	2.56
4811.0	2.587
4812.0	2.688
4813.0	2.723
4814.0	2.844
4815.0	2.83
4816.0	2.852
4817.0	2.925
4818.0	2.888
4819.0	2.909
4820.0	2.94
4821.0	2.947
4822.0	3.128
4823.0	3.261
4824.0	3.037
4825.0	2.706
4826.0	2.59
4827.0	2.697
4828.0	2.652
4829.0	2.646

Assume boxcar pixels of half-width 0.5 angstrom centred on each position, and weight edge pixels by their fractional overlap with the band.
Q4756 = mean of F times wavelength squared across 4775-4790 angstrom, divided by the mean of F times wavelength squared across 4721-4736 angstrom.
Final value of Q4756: 1.20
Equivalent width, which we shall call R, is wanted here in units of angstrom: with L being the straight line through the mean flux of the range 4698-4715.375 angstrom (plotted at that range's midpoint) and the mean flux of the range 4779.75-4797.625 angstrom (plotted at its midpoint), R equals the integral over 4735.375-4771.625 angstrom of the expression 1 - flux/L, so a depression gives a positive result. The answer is 3.06 angstrom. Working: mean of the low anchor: 2.48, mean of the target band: 2.48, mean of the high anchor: 2.87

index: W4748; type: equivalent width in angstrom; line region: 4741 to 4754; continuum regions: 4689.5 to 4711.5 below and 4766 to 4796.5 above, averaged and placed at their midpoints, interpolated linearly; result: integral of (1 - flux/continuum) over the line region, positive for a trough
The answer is 0.7 angstrom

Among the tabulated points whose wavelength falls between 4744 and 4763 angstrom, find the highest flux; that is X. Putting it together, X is 2.921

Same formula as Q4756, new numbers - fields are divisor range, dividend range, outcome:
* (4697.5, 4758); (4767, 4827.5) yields 1.15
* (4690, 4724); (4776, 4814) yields 1.14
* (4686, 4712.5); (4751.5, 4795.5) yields 1.11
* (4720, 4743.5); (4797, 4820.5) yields 1.16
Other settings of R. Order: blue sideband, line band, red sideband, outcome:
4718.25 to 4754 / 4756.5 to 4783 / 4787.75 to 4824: 0.1 angstrom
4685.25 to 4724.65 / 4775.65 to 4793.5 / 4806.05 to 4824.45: -0.6 angstrom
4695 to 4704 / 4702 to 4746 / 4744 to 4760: 0.2 angstrom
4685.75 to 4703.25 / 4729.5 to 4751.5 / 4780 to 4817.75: 1.6 angstrom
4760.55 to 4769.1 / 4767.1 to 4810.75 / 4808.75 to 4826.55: 0.3 angstrom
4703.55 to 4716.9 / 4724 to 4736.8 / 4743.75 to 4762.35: 0.7 angstrom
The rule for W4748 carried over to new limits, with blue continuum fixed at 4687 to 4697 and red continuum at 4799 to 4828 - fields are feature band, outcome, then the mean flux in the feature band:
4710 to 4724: 0.5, 2.55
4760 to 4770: 0.4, 2.59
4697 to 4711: 1.1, 2.42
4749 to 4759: 0.7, 2.5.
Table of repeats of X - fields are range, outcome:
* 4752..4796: 3.347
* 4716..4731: 2.812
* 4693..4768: 2.992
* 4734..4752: 2.776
